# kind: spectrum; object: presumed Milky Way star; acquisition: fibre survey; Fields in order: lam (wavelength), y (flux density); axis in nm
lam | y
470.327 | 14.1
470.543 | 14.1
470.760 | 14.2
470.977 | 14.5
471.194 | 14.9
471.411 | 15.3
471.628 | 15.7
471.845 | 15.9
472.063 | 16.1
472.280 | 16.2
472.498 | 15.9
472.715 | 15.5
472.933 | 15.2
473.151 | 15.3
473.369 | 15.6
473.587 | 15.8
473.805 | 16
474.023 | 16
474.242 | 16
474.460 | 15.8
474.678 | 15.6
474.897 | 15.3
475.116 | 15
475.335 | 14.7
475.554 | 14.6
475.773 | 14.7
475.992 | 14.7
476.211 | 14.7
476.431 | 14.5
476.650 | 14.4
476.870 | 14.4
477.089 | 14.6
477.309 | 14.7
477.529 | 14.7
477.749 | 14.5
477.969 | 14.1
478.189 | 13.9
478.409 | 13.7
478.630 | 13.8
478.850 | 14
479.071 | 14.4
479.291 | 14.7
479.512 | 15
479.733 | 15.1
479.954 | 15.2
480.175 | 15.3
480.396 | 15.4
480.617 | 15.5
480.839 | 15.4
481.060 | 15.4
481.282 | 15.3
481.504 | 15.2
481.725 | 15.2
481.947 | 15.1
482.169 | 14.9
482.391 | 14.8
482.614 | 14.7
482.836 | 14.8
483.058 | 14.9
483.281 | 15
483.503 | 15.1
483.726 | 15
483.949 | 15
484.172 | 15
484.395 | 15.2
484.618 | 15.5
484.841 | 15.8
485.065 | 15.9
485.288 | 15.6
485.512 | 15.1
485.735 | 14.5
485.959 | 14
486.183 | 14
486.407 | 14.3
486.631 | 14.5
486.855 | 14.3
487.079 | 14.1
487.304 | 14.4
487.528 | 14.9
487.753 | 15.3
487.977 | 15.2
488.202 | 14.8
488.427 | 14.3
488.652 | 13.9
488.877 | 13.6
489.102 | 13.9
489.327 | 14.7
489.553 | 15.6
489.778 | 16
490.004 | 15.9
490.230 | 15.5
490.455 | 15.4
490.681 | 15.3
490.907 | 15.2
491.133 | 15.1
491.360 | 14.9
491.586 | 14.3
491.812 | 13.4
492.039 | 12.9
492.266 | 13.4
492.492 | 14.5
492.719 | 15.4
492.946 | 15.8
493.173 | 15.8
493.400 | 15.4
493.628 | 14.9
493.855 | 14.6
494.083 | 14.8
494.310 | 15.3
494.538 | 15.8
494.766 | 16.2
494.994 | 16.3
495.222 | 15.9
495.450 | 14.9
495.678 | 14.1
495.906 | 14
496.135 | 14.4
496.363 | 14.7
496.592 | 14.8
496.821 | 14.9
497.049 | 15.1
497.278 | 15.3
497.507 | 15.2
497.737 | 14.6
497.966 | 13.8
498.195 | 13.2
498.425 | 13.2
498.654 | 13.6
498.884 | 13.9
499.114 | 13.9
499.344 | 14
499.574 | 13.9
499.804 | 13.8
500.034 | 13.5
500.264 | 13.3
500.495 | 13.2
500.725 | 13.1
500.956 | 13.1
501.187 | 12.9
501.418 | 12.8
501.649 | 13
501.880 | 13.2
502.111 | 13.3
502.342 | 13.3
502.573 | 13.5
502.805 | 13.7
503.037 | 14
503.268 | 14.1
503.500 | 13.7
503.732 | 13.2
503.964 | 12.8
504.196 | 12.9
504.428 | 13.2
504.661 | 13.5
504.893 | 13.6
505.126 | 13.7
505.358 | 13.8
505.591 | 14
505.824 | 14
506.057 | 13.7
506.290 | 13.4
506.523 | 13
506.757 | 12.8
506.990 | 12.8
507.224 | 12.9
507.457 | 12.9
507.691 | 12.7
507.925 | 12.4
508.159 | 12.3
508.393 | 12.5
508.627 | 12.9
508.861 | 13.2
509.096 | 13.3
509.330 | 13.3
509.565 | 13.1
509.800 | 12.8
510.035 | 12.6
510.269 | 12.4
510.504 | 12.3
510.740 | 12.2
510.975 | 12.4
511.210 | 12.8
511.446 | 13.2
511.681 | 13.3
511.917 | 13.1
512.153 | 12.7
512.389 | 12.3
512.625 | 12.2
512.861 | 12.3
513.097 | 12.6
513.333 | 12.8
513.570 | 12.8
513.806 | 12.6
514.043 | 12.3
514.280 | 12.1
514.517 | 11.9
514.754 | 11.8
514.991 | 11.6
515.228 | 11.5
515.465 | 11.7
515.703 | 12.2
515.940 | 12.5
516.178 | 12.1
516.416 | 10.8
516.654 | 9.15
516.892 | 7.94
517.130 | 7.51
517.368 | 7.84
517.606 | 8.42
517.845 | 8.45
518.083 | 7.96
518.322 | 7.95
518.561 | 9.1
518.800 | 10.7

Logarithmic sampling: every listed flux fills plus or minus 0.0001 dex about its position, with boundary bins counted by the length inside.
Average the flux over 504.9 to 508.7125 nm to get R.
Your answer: 13.1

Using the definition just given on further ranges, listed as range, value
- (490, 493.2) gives 14.8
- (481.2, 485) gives 15.1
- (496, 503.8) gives 13.8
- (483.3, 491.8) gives 14.9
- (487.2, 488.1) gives 15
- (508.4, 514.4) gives 12.7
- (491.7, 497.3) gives 14.9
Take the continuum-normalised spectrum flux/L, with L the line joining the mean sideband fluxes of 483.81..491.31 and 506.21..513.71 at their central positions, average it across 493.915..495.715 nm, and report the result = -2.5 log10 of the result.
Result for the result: -0.09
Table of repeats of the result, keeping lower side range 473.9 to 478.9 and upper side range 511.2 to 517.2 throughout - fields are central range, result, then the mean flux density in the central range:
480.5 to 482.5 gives -0.064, 15.2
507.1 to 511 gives -0.042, 12.7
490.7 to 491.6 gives -0.104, 15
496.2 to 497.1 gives -0.129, 14.8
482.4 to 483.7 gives -0.051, 14.9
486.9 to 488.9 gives -0.052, 14.5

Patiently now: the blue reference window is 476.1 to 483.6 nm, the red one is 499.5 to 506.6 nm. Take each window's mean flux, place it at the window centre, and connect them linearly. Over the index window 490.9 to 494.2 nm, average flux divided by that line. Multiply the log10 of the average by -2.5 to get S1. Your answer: -0.048 mag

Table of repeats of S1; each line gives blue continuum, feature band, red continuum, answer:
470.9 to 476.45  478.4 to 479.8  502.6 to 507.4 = 0.047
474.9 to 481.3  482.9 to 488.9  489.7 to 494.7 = 0.004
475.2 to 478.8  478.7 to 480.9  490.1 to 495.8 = -0.033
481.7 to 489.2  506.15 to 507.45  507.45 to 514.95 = -0.001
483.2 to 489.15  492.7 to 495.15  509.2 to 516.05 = -0.103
